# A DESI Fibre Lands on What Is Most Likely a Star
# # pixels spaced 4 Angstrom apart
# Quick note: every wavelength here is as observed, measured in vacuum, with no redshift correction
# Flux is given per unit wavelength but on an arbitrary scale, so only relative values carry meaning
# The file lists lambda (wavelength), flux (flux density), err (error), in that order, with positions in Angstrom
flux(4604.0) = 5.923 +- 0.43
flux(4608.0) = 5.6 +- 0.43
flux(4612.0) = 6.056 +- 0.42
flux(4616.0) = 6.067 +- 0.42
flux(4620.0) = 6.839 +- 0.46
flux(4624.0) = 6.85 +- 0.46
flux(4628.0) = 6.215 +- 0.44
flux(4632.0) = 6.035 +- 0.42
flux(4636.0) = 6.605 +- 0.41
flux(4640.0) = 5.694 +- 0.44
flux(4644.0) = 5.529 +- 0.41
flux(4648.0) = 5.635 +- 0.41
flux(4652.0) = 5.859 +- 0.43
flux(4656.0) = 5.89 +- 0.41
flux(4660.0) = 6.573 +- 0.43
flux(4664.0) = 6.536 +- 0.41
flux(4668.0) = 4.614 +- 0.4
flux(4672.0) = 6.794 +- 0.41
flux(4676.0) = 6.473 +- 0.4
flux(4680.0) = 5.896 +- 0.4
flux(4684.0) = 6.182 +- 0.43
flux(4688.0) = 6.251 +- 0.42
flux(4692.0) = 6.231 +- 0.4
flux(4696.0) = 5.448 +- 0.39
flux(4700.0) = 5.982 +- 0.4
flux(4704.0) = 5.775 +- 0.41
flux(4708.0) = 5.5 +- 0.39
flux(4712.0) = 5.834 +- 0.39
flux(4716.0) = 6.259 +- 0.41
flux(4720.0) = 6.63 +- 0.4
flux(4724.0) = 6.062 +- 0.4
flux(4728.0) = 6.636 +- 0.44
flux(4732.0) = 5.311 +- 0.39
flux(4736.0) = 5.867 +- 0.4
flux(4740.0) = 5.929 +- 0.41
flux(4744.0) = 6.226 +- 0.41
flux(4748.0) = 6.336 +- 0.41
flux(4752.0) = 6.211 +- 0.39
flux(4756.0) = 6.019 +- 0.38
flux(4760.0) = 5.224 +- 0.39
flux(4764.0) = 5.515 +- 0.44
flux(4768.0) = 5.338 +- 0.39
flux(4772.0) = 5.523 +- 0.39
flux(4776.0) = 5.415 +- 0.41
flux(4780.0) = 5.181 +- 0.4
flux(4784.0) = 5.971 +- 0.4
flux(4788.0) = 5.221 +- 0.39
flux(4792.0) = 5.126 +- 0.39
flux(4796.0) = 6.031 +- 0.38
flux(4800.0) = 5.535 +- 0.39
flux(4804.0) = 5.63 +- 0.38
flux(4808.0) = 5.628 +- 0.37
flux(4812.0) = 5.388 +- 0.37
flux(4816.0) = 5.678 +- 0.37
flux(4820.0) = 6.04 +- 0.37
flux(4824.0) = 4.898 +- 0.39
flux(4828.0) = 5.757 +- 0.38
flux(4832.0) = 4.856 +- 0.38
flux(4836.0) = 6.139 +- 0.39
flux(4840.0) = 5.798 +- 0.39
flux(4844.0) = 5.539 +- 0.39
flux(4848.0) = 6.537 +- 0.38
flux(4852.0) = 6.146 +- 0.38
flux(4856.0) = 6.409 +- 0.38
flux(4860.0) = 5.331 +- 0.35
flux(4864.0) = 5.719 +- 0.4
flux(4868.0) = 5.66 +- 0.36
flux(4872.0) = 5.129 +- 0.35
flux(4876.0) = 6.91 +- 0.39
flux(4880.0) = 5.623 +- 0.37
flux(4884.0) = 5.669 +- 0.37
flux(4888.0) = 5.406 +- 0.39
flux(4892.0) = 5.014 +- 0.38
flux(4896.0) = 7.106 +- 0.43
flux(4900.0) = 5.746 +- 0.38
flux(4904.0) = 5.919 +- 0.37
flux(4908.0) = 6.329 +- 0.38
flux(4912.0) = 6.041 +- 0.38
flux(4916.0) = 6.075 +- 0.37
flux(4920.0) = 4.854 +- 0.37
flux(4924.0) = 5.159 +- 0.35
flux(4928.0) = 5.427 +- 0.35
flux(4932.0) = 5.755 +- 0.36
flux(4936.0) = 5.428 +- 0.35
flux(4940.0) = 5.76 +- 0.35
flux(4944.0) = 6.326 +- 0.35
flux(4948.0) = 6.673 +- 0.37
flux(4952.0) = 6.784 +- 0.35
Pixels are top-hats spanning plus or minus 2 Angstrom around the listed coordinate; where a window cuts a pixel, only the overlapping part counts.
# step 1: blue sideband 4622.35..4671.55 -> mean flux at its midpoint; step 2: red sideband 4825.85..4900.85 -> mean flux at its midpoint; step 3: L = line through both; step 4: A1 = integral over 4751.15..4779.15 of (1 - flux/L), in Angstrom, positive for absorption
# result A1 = 1.63 Angstrom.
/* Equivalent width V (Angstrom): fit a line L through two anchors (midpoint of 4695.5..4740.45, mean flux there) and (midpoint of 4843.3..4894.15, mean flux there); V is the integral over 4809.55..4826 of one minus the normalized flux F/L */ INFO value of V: 1.0 Angstrom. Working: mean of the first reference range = 5.95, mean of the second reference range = 5.79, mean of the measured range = 5.5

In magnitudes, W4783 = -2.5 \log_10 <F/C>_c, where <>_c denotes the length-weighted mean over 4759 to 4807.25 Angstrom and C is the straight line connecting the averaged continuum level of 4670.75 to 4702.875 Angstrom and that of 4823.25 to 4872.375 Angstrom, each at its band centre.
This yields 0.08 mag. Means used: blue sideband 6.13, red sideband 5.72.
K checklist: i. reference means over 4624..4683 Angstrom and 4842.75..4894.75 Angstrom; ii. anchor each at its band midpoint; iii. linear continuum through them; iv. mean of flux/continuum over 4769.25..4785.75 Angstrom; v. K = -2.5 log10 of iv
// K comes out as 0.08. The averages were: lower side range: 6.06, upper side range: 5.8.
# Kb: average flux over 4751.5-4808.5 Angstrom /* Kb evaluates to 5.55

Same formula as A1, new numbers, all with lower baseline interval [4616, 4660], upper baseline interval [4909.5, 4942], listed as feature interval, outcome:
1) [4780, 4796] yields 1.0 Angstrom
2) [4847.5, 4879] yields -1.4 Angstrom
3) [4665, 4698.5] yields 0.3 Angstrom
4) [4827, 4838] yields 0.4 Angstrom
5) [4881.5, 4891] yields 0.3 Angstrom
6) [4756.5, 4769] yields 1.0 Angstrom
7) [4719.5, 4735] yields -0.4 Angstrom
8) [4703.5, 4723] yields -0.1 Angstrom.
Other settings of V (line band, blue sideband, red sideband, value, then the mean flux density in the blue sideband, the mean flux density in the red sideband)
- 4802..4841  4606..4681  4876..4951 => 2.3 Angstrom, 6.1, 5.84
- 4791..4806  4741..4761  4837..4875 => 0.9 Angstrom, 6.04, 5.85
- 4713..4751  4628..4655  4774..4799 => -3.2 Angstrom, 5.92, 5.49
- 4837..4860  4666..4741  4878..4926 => -0.8 Angstrom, 5.98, 5.75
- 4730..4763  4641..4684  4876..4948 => 0.2 Angstrom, 5.98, 5.8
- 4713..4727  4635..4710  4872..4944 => -0.9 Angstrom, 5.96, 5.77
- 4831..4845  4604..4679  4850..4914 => 0.7 Angstrom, 6.1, 5.88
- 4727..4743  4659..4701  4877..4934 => 0.2 Angstrom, 6.08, 5.74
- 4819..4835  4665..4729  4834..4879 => 1.5 Angstrom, 6.03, 5.93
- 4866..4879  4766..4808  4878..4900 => -0.4 Angstrom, 5.5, 5.76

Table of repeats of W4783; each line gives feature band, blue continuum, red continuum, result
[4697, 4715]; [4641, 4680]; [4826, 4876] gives 0.03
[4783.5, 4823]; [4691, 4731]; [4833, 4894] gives 0.05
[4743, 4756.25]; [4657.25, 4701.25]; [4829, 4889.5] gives -0.04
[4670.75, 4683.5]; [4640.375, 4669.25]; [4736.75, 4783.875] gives -0.09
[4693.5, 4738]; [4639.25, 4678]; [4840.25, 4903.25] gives 0.00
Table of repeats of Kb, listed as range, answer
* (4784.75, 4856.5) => 5.68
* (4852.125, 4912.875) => 5.87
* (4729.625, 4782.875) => 5.71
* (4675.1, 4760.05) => 6.02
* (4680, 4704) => 5.99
